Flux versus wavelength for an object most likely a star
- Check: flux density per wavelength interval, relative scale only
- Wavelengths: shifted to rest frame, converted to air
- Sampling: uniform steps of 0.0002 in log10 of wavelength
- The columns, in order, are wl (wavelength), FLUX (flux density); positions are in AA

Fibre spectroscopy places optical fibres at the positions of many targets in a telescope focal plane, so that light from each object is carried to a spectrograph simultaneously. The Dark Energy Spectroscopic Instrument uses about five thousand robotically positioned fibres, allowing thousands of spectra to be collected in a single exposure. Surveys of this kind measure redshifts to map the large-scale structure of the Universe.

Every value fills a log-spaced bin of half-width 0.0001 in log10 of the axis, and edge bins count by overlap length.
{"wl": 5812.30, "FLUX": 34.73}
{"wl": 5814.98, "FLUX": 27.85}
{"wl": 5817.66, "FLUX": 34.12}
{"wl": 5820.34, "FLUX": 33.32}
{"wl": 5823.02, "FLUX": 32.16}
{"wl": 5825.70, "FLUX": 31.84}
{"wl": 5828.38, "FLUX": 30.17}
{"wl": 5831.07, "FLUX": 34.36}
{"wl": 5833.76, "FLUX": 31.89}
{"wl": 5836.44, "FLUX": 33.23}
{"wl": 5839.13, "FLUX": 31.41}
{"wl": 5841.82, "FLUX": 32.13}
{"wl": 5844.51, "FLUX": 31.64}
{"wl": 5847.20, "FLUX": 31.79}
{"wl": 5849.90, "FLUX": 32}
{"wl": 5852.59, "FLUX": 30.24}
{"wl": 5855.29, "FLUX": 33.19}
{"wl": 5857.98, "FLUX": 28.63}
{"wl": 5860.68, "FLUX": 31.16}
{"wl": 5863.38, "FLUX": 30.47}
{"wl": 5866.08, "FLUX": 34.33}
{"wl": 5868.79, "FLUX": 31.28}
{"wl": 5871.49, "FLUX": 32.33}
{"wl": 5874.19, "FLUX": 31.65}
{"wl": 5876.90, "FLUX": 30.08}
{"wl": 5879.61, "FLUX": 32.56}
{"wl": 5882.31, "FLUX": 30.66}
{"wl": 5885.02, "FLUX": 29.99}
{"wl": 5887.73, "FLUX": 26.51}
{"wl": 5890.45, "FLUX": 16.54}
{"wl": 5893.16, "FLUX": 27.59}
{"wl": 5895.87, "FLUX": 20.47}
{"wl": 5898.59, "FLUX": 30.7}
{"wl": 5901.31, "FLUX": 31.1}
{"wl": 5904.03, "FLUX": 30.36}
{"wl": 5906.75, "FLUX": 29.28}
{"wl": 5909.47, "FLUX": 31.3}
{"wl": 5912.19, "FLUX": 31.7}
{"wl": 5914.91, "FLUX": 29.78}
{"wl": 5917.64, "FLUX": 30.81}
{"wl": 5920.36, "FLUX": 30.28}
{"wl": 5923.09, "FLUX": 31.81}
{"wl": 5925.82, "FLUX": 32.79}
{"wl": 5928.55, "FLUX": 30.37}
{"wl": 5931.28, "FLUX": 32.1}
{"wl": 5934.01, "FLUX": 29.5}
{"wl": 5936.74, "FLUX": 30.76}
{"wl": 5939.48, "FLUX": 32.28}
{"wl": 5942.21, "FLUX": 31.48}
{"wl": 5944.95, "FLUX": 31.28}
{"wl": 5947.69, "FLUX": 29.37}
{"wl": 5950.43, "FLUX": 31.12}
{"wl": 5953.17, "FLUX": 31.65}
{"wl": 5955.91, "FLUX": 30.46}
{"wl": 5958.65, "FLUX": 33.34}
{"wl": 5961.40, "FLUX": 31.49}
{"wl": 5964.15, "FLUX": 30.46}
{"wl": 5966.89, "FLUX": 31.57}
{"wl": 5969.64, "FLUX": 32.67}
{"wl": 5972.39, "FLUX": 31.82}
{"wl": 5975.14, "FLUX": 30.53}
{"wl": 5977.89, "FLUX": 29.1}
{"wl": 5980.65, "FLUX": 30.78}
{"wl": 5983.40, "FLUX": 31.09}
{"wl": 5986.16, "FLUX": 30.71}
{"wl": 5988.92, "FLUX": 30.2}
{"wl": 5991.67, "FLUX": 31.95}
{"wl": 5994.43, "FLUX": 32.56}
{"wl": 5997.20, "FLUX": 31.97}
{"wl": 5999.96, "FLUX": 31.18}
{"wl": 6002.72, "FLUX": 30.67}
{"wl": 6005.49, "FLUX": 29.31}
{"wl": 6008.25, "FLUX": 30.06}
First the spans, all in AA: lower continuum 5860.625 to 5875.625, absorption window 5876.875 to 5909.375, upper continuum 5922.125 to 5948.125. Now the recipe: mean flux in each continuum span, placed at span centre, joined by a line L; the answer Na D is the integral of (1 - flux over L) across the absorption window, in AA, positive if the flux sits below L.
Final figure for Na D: 3.7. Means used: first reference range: 31.9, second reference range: 31.2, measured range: 28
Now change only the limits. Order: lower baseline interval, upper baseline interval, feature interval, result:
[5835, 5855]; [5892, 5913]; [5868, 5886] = -0.6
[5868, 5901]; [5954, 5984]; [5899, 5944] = -2.0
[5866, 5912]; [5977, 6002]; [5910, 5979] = -2.2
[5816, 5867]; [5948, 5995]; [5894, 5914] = 1.5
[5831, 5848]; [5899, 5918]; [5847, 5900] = 3.2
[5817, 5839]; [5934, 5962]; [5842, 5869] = 0.6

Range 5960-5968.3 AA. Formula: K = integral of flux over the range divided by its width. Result 31.2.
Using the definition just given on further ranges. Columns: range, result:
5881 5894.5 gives 26.2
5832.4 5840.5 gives 32.2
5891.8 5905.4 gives 28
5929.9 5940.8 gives 31.2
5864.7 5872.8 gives 32.6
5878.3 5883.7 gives 31.6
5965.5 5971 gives 32.1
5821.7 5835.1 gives 32.1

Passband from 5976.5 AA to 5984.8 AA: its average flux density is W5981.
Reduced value 30.3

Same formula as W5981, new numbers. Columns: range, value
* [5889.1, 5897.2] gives 21.6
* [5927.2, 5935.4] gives 30.7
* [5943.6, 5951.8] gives 30.6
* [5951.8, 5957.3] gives 31.1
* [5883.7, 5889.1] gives 28.2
